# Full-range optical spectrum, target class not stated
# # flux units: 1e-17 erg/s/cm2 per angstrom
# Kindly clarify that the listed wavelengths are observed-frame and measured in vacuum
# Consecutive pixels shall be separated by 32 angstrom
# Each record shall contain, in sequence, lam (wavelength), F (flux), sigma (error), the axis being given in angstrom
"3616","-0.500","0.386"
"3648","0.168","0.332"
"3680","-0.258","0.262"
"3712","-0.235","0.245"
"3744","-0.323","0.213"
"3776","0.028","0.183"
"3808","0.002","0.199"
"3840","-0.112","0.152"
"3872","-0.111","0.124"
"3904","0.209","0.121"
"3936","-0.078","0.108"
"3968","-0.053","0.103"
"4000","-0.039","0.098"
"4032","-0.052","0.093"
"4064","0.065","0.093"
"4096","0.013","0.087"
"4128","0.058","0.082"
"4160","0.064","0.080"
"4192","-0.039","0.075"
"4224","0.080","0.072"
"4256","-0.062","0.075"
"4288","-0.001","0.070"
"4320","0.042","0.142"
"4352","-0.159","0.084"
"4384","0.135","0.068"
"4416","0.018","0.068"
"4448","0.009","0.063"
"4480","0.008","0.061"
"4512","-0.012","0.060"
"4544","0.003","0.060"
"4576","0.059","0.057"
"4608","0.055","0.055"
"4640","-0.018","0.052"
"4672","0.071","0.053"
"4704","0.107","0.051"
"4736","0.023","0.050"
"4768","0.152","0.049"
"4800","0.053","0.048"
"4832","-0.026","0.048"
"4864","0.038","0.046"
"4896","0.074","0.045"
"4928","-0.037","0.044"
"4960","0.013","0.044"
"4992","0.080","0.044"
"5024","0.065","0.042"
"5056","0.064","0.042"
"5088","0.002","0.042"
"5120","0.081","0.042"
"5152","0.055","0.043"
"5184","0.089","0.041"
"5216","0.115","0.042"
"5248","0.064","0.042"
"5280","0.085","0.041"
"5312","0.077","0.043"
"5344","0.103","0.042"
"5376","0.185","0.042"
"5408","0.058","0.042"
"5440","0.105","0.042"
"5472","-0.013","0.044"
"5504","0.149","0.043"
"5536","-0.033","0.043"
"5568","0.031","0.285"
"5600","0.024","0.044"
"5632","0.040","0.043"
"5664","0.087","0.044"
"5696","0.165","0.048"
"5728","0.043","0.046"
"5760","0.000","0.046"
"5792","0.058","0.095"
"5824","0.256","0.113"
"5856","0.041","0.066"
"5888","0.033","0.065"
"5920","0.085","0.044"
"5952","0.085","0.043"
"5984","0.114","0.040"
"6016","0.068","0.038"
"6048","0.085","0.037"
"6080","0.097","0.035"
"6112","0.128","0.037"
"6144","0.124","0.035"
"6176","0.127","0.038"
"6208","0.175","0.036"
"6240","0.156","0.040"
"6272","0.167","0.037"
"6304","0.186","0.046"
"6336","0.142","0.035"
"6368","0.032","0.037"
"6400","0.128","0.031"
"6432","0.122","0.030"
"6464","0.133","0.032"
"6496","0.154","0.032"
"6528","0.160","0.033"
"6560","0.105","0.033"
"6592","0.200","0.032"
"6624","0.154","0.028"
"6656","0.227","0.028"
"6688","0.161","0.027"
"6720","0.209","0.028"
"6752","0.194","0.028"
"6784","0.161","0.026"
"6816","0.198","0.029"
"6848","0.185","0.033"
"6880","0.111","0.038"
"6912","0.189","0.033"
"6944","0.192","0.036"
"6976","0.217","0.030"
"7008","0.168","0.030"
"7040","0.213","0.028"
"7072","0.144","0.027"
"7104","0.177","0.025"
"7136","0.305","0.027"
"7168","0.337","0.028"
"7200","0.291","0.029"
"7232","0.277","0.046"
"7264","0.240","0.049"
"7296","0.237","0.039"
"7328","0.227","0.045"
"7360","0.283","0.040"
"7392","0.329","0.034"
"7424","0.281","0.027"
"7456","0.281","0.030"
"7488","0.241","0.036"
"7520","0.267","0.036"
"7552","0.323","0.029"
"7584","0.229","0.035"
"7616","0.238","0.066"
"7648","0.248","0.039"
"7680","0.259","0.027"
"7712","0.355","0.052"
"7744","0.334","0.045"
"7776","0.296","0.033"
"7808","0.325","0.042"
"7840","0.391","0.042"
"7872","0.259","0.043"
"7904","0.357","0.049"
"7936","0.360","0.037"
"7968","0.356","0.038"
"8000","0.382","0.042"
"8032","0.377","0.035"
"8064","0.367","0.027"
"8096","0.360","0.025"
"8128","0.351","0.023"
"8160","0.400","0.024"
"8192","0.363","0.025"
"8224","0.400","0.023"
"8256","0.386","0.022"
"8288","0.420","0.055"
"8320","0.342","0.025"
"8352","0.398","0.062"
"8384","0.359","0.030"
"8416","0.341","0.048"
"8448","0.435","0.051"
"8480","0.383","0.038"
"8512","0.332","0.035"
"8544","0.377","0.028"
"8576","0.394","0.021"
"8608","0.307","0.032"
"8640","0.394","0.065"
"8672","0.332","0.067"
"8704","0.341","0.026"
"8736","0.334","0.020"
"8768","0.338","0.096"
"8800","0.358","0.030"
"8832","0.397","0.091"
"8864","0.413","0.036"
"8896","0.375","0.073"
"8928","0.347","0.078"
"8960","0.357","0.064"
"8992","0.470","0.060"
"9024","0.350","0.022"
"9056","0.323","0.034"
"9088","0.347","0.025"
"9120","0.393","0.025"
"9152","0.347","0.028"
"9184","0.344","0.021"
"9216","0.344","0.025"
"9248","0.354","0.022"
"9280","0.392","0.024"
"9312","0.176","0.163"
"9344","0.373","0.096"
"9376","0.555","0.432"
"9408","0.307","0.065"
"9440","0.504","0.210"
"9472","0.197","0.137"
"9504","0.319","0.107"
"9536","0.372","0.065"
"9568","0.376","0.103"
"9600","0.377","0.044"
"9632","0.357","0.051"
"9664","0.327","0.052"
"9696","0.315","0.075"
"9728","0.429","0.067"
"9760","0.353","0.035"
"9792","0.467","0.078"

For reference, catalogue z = 0.79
